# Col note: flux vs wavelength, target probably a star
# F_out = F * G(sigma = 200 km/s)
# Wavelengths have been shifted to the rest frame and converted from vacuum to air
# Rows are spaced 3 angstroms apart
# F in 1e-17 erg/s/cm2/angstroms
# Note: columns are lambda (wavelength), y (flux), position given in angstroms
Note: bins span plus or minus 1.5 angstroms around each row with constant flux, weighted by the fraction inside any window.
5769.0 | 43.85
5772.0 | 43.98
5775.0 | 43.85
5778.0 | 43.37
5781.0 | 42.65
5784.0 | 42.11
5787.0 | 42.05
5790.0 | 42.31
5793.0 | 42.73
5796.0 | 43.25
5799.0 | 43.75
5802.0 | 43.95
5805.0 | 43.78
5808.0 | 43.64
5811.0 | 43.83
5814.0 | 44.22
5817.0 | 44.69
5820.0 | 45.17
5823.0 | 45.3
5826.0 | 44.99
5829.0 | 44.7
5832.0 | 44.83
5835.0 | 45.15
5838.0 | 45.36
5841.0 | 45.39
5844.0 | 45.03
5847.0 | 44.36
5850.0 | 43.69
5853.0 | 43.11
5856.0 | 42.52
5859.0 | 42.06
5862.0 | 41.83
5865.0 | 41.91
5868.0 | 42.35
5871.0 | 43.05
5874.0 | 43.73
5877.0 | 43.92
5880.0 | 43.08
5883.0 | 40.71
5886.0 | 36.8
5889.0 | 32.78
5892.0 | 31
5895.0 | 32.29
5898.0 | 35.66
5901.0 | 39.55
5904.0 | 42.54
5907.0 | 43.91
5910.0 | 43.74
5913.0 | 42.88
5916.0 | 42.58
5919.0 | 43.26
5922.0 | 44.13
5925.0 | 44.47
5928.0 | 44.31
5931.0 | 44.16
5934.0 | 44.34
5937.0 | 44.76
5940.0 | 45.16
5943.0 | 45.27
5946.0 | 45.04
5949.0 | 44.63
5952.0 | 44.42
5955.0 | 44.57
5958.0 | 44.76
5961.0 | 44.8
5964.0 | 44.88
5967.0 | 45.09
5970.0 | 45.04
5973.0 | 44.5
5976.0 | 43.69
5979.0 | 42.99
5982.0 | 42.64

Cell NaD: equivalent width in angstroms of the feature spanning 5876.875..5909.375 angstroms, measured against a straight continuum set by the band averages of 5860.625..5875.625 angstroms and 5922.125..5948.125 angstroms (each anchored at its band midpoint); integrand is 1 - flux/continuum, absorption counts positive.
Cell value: 3.8 angstroms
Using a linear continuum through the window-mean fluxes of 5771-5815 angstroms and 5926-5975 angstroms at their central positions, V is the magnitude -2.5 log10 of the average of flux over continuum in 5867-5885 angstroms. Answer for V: 0.03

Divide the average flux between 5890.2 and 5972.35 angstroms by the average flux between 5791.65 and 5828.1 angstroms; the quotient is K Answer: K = 0.97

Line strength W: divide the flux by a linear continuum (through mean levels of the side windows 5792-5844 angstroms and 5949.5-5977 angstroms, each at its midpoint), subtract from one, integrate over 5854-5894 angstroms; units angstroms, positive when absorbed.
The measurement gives 3.72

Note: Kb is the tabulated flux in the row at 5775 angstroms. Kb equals 43.85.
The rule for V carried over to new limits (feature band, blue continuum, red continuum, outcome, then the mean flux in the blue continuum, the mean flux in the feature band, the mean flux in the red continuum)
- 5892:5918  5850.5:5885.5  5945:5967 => 0.09 mag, 42.4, 39.9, 44.7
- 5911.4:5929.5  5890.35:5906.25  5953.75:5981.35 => -0.12 mag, 36.5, 43.6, 44.4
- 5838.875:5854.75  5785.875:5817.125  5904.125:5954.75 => -0.02 mag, 43.4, 44.3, 44.2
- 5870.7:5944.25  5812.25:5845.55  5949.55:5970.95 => 0.08 mag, 45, 41.5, 44.8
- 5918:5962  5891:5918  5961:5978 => -0.06 mag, 39.6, 44.6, 44.6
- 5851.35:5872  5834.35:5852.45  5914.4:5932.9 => 0.05 mag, 44.7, 42.4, 43.8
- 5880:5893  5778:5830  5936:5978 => 0.21 mag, 43.7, 36.4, 44.7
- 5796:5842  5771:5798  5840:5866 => -0.04 mag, 42.9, 44.5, 43.3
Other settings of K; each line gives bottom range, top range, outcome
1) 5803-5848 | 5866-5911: 0.89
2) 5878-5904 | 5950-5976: 1.21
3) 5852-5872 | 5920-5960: 1.05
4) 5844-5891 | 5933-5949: 1.08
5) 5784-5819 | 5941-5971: 1.03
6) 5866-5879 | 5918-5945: 1.03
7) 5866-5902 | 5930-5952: 1.15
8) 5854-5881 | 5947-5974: 1.05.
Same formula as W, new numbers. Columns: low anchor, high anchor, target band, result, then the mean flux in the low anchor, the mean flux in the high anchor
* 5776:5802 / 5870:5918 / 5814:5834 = -1.4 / 42.9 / 39.9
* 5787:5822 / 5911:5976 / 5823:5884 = 0.4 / 43.7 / 44.4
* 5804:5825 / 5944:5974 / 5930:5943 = 0.0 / 44.4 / 44.8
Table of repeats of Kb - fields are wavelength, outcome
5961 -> 44.8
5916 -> 42.58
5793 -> 42.73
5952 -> 44.42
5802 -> 43.95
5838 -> 45.36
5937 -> 44.76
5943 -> 45.27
